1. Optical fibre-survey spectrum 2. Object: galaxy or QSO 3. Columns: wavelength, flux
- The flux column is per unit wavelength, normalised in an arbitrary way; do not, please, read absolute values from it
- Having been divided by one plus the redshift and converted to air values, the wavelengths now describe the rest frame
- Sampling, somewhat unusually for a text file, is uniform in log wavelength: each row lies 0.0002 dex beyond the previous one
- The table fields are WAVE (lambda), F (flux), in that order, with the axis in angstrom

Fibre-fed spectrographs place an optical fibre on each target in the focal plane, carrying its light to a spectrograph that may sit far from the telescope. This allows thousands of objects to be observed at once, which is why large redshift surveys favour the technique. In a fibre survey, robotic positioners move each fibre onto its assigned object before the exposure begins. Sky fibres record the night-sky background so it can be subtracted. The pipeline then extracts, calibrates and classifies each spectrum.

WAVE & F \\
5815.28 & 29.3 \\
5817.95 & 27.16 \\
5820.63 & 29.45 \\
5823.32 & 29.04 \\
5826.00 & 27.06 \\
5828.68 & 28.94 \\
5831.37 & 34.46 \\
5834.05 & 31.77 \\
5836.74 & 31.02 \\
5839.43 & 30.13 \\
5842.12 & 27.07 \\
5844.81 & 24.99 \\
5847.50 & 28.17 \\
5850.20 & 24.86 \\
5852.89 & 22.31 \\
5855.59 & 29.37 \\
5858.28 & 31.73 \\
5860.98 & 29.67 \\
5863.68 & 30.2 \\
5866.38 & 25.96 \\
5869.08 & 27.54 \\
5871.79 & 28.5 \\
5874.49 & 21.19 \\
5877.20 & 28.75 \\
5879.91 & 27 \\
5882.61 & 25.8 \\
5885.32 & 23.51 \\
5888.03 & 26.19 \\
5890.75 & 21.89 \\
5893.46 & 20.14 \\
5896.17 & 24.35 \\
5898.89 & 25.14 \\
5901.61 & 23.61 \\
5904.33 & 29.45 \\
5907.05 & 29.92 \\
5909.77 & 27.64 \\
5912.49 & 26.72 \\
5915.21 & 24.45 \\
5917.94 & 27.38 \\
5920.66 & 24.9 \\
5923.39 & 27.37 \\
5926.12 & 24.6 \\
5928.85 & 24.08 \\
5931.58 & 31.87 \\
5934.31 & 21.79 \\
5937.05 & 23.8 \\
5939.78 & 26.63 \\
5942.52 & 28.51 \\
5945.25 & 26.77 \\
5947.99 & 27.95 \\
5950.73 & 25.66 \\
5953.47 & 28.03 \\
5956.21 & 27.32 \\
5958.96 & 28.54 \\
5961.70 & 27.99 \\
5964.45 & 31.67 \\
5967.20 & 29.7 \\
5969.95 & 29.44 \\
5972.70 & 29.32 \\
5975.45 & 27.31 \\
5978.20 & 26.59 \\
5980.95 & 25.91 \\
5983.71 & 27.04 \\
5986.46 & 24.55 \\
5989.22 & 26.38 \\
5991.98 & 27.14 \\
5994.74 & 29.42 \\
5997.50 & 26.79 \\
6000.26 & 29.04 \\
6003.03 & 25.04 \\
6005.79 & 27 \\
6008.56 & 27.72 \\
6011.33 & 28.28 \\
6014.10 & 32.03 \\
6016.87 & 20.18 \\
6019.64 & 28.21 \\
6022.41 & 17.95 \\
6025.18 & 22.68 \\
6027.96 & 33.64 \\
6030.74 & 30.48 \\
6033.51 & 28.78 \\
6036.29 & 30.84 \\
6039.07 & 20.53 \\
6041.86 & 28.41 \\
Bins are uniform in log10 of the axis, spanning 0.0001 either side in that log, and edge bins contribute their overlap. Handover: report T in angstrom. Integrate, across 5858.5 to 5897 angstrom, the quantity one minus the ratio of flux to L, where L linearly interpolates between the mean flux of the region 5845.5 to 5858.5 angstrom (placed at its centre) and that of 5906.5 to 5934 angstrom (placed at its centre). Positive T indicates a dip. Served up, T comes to 1.1 angstrom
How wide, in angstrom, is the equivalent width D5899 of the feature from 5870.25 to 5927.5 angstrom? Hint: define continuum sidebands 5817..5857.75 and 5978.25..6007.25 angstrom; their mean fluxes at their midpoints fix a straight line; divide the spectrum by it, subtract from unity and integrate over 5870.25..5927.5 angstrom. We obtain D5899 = 4.4 angstrom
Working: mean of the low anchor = 28.5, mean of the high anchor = 26.8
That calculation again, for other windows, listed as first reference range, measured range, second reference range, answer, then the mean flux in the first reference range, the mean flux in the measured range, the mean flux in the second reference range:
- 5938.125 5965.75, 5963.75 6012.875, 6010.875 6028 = -2.0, 27.9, 27.6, 25.4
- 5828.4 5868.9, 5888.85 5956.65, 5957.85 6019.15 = 5.1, 28.7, 26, 27.6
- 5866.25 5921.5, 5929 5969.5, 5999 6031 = -2.1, 25.7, 27.5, 26.7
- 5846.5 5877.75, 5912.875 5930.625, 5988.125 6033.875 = 1.0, 27.3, 25.7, 27.1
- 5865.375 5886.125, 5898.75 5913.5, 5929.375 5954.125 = -0.5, 26.1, 27.2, 26.7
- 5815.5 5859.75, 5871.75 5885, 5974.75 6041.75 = 1.1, 28.6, 25.8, 26.8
